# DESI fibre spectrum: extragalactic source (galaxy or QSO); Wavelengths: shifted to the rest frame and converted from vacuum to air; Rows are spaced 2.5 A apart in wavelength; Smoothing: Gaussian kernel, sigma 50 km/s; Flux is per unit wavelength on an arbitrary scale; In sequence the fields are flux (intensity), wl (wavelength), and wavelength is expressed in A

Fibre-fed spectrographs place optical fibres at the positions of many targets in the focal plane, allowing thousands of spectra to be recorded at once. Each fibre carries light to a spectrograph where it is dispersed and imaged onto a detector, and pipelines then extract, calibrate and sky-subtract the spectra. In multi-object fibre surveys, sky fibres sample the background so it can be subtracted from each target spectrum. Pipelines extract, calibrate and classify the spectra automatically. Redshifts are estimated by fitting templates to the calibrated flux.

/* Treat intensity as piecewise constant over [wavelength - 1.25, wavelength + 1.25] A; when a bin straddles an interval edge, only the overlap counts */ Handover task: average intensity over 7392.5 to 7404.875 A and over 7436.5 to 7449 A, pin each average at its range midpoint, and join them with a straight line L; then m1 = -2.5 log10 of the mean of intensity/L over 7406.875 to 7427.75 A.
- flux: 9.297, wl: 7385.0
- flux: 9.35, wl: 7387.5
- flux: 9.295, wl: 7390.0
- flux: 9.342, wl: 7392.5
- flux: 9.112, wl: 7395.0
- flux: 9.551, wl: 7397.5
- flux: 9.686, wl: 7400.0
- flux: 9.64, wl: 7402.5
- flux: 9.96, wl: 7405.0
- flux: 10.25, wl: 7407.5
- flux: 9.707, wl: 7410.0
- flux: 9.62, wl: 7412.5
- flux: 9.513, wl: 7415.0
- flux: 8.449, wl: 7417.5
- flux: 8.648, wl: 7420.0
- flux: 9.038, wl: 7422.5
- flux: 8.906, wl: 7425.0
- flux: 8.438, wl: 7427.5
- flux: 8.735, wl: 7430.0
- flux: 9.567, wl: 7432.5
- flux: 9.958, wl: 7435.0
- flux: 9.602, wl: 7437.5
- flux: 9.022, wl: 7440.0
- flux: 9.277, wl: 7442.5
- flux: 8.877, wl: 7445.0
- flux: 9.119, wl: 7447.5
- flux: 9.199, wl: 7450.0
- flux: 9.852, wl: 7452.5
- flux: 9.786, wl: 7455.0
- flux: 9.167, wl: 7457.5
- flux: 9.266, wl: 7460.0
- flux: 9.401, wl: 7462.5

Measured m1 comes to 0.023 mag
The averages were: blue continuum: 9.52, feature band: 9.18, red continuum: 9.17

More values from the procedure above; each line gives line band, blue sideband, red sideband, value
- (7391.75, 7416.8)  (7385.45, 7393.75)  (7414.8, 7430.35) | -0.063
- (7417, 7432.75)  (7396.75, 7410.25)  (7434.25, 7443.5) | 0.094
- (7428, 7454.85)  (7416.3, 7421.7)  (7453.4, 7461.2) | -0.028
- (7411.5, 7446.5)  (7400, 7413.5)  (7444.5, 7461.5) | 0.055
